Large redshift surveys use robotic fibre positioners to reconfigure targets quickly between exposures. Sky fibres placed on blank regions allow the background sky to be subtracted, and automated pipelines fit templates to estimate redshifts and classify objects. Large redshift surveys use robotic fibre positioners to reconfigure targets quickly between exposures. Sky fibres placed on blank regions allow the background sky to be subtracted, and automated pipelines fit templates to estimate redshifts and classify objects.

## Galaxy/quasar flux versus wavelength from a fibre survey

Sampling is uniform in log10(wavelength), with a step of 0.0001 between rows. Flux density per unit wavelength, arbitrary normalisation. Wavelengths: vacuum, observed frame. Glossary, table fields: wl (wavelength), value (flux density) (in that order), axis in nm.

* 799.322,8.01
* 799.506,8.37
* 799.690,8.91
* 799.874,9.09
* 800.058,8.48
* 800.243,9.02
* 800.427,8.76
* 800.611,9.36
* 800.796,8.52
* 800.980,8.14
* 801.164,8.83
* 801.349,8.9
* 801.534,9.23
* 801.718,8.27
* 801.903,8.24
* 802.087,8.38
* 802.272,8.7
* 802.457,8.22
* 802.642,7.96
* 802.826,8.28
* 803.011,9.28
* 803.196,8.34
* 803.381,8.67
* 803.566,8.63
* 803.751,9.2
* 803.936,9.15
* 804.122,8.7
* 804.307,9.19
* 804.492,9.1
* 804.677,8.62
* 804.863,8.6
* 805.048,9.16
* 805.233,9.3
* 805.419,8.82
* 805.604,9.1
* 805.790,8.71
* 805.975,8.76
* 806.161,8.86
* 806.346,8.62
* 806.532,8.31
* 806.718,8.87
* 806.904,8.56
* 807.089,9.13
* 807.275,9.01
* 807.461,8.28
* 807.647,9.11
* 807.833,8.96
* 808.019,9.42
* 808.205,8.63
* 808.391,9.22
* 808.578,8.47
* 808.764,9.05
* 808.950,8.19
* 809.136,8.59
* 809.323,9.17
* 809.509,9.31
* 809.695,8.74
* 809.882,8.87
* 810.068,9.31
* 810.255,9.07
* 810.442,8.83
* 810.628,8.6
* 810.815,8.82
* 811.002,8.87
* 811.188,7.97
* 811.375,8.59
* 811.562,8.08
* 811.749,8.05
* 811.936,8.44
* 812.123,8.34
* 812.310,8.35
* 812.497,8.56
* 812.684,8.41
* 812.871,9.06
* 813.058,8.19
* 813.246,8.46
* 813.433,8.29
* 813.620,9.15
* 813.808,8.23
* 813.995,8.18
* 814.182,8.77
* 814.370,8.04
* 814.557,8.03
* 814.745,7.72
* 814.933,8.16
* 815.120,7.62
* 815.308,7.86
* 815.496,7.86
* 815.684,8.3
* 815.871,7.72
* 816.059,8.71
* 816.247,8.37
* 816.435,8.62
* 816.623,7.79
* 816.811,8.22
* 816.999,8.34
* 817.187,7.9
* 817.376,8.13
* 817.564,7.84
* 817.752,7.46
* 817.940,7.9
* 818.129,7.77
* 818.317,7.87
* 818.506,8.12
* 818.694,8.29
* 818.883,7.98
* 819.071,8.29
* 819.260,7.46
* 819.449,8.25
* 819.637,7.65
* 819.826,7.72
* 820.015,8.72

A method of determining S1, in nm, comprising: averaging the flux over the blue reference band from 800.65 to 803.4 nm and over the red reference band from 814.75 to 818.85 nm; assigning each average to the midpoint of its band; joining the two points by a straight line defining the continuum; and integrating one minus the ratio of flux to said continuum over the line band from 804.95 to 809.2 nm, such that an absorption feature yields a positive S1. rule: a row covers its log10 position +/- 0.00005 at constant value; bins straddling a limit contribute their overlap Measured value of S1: -0.24 nm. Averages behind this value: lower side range 8.54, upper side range 8.03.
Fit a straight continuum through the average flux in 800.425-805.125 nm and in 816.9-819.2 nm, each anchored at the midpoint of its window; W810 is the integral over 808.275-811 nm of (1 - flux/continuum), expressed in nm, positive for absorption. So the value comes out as -0.16 nm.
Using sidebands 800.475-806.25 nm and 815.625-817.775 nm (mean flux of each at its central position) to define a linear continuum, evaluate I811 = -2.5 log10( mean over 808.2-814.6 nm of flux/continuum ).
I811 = -0.03 mag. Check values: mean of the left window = 8.75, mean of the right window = 8.14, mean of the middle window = 8.6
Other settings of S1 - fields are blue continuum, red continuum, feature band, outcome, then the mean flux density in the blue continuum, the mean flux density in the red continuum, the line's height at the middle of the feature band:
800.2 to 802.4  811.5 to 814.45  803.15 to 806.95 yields -0.10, 8.68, 8.42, 8.6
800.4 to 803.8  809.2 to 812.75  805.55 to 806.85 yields -0.01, 8.62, 8.65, 8.63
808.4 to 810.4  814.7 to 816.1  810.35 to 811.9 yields 0.03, 8.89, 7.98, 8.63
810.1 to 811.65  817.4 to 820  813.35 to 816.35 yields 0.03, 8.63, 7.92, 8.27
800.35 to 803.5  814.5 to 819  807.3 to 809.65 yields -0.15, 8.59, 8.03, 8.34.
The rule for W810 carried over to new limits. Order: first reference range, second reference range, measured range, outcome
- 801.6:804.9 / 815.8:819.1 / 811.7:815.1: -0.045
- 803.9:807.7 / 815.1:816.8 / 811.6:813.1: -0.008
